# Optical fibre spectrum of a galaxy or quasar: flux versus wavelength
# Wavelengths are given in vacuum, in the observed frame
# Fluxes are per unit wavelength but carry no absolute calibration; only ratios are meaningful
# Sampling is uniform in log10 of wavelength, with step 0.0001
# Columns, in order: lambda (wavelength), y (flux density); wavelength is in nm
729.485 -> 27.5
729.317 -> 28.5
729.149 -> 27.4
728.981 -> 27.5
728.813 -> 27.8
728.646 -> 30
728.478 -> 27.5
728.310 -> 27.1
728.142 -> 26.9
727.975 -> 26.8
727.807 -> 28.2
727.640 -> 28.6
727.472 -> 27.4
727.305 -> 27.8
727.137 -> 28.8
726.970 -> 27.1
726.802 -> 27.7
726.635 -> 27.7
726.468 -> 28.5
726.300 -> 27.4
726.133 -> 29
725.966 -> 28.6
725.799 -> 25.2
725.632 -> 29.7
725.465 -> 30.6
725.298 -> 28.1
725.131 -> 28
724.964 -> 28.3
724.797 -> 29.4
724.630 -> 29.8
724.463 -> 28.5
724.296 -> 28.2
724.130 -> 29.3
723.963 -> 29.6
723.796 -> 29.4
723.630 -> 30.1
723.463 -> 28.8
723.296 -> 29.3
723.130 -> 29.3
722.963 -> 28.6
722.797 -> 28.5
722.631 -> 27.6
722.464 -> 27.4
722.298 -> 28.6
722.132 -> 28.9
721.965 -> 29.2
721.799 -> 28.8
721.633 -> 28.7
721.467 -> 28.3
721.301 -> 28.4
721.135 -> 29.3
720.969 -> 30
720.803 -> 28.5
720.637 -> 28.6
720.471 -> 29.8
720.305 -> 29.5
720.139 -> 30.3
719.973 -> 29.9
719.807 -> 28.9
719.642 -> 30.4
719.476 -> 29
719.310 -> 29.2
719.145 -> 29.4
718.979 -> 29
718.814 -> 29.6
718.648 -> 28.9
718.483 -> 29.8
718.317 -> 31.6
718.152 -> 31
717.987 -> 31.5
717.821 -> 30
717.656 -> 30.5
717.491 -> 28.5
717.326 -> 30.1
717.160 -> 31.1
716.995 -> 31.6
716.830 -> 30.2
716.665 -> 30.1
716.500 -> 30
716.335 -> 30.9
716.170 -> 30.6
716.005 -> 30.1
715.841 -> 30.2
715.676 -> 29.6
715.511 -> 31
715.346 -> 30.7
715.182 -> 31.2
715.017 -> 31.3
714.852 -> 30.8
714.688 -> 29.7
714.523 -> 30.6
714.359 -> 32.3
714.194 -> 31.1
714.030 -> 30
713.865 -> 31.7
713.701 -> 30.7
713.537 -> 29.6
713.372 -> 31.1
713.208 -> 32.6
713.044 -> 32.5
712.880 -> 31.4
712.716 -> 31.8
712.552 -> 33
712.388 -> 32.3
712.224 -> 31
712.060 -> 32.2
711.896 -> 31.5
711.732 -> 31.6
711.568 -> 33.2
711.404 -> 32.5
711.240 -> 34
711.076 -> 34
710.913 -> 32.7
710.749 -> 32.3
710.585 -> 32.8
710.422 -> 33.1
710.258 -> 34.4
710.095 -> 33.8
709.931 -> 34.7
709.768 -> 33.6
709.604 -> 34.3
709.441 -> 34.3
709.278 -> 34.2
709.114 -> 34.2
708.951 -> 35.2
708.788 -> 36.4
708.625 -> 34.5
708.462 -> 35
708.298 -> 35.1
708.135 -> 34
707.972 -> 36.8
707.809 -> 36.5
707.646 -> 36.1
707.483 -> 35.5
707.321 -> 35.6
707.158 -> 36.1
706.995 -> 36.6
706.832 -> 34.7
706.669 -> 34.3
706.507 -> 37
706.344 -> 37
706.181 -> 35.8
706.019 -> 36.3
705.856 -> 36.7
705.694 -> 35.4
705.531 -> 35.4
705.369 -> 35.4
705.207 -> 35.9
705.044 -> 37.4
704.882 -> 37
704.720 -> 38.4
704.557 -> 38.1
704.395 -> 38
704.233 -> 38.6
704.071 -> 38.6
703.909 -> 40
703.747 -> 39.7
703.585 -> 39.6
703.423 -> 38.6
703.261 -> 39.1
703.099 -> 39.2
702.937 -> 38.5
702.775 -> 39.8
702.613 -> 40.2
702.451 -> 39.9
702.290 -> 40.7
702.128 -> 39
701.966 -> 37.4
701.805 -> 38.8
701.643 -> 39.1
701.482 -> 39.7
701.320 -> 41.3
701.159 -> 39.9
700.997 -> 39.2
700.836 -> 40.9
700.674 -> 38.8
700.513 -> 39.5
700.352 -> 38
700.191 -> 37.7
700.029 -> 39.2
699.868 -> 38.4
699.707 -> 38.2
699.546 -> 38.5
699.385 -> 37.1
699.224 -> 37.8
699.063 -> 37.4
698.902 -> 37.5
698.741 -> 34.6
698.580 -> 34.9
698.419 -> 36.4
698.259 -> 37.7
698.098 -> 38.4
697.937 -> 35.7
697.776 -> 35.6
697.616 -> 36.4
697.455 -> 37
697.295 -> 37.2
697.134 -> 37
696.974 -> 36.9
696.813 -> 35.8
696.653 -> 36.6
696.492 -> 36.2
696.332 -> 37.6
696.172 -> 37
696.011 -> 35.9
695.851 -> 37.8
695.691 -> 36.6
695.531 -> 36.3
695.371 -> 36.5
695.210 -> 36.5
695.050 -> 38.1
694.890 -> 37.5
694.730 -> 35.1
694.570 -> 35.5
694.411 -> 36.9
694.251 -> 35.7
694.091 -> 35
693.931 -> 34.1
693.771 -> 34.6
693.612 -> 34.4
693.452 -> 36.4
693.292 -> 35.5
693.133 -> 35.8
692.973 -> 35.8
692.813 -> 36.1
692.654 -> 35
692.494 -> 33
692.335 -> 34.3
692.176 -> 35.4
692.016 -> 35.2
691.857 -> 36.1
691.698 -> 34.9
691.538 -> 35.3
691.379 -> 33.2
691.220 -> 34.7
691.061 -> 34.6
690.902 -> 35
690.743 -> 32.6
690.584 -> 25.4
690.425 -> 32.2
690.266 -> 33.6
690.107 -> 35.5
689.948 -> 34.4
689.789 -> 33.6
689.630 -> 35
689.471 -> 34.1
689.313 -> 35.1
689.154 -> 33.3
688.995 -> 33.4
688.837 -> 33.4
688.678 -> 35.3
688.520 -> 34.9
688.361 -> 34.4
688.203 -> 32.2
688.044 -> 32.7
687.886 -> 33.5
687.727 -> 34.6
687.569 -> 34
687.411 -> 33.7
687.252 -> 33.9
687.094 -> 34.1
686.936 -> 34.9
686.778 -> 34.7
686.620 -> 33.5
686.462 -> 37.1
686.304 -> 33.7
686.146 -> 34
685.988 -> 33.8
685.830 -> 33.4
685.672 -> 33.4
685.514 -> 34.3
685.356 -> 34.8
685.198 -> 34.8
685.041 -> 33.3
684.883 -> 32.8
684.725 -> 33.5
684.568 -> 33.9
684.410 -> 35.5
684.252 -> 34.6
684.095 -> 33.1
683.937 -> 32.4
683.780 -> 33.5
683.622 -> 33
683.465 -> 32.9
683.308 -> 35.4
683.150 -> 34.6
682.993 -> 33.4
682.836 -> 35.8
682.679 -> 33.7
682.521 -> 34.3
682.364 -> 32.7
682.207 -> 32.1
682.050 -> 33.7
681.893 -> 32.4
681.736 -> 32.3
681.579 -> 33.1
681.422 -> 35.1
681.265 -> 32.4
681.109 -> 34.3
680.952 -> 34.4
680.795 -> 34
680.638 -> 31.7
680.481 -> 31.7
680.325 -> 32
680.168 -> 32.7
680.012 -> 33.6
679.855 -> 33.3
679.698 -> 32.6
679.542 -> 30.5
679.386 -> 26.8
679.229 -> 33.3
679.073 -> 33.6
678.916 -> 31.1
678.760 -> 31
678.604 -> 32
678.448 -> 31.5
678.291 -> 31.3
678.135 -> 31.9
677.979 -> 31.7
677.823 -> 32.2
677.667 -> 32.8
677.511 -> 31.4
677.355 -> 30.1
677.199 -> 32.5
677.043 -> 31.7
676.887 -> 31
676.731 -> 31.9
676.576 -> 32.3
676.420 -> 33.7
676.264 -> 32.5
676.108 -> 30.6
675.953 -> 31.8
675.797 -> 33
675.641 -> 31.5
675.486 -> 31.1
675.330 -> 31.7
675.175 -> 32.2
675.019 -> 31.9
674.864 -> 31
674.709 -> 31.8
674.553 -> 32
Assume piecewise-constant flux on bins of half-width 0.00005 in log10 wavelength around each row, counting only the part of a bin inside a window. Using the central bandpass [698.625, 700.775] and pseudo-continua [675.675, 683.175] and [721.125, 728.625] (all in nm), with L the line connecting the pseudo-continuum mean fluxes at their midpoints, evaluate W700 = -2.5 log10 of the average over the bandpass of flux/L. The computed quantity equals -0.23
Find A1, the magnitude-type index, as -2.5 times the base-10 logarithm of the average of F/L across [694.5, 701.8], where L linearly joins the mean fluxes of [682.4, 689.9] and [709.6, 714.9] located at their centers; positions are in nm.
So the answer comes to -0.13 mag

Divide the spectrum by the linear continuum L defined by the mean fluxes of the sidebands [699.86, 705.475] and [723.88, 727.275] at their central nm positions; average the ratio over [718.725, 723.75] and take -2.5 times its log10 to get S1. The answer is 0.049 mag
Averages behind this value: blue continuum 38.8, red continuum 28.5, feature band 29.1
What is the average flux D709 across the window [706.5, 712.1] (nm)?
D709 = 34.3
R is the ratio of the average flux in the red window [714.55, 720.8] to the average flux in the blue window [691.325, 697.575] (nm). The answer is 0.84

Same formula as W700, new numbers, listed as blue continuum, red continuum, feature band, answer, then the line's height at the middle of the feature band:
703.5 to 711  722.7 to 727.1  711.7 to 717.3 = 0.06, 32.9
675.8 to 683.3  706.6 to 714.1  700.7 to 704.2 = -0.18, 33.3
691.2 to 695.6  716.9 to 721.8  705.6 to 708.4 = -0.11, 32.4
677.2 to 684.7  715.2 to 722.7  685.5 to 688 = -0.06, 32.3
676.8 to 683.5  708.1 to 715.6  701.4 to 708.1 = -0.16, 32.6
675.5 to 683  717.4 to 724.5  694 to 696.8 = -0.17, 31.2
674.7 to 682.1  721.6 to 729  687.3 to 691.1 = -0.08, 31.3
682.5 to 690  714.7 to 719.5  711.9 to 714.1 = -0.03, 30.8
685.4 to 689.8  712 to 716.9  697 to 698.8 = -0.11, 32.9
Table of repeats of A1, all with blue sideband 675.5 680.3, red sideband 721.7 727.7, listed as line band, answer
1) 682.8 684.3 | -0.08 mag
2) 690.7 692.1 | -0.13 mag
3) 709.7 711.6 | -0.13 mag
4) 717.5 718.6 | -0.06 mag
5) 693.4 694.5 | -0.15 mag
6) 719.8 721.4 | -0.02 mag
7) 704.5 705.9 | -0.22 mag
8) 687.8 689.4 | -0.09 mag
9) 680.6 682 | -0.06 mag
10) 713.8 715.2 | -0.06 mag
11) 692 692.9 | -0.13 mag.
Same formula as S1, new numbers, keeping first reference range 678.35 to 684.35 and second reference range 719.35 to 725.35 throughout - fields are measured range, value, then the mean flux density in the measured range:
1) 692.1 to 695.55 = -0.126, 35.6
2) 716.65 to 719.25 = -0.028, 30.2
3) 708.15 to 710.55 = -0.142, 34.4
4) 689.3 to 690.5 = -0.067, 34.1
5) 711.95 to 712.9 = -0.072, 32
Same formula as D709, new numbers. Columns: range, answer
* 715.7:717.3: 30.5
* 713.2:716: 30.8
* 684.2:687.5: 34.2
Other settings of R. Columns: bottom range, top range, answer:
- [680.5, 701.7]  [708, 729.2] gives 0.86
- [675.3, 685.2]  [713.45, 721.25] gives 0.92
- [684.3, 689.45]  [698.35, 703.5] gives 1.13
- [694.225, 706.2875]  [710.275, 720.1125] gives 0.82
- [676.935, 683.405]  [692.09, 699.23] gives 1.11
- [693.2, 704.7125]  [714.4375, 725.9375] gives 0.78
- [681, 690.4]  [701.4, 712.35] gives 1.06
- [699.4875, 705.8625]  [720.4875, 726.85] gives 0.74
